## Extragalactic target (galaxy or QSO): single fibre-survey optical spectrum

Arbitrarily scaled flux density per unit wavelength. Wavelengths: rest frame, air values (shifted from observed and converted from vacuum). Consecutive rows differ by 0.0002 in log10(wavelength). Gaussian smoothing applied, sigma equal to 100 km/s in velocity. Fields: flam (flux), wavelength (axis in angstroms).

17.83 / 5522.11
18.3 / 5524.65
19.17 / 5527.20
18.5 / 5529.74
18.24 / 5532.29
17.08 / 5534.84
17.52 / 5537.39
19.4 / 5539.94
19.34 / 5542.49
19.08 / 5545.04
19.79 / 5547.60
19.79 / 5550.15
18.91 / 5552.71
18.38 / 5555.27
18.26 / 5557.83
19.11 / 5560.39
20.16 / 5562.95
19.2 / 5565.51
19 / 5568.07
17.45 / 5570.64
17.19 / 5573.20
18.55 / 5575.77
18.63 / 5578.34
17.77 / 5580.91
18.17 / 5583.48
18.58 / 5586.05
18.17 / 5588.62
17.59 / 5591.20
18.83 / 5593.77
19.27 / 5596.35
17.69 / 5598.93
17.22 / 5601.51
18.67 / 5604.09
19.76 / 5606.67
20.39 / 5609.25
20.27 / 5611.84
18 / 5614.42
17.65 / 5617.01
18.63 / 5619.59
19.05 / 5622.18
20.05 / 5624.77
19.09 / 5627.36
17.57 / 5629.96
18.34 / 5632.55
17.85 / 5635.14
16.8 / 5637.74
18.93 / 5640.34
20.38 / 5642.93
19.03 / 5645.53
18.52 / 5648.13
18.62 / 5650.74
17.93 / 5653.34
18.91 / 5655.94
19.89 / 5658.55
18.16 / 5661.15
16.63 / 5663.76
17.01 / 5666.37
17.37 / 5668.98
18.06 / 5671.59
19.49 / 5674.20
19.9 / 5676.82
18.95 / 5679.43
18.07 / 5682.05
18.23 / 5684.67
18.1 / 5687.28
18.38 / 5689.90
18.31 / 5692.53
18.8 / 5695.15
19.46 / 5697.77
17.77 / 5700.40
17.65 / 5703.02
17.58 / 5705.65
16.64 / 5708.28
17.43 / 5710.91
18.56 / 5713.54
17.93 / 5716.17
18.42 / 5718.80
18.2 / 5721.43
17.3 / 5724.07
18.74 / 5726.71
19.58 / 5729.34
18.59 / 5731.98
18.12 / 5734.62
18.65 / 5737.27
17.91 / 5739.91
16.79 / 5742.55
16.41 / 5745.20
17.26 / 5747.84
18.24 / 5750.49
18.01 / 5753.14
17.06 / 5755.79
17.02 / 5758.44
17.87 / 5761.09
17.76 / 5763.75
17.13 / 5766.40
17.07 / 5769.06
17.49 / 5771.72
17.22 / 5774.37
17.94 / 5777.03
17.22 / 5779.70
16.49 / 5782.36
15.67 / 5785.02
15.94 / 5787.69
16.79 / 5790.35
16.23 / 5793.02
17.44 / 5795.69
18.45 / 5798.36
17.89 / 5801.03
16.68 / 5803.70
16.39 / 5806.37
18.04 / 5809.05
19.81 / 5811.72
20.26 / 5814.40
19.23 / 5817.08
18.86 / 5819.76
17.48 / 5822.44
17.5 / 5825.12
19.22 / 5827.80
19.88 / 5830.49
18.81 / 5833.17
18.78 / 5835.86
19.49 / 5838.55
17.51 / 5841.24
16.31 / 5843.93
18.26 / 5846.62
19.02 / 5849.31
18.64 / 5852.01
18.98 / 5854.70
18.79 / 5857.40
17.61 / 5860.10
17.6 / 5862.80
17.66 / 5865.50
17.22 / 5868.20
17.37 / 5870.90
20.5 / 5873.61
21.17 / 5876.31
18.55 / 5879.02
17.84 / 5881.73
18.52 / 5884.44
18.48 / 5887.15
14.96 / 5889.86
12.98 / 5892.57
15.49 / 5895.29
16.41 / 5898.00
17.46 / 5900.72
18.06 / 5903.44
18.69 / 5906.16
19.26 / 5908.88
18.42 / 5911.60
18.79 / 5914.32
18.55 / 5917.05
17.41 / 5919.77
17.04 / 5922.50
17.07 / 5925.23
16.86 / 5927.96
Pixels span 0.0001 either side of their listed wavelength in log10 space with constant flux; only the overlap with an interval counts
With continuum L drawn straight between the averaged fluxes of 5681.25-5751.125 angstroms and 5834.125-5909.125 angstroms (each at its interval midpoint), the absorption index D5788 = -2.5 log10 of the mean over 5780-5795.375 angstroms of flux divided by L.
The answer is 0.10 mag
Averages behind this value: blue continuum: 18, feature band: 16.4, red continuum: 17.9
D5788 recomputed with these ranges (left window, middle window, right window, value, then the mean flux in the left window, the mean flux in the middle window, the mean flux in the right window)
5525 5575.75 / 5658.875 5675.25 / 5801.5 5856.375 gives 0.04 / 18.7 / 17.9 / 18.5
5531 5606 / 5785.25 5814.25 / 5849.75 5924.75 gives 0.04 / 18.5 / 17.4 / 17.9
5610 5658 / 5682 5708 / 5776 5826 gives 0.01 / 18.7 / 18.2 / 17.6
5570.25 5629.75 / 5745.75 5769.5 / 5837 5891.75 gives 0.05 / 18.6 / 17.5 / 18.2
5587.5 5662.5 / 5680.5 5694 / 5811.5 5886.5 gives 0.02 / 18.7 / 18.2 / 18.6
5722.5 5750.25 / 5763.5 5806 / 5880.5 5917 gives 0.04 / 17.9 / 17.1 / 17.4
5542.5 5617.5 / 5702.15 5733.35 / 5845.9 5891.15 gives 0.03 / 18.7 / 18.1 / 18.3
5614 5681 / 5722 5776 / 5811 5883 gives 0.05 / 18.5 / 17.7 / 18.6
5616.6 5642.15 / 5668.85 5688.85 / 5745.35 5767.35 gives -0.03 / 18.5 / 18.6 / 17.5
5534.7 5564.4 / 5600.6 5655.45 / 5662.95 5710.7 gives -0.01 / 19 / 18.7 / 18.1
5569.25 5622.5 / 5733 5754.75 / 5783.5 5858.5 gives 0.03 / 18.4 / 17.7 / 18.1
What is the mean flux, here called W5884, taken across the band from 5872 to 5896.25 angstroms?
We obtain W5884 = 17.6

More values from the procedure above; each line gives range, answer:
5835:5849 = 18.1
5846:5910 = 17.9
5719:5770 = 17.8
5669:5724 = 18.3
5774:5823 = 17.6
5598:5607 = 18.2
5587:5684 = 18.6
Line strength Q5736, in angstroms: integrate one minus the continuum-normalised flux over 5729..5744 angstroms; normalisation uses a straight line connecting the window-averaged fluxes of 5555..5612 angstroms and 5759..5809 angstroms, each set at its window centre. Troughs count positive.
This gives -0.6 angstroms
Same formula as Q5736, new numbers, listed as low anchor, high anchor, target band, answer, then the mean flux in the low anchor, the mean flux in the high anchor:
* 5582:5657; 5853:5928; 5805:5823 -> -0.6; 18.6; 17.8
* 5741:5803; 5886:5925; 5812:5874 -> -4.4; 17.2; 17.3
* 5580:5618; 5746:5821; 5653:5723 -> -0.6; 18.5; 17.5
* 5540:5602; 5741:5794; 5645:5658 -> -0.5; 18.6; 17.1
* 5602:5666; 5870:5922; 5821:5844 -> -0.5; 18.7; 17.8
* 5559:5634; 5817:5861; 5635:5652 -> 0.0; 18.6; 18.5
